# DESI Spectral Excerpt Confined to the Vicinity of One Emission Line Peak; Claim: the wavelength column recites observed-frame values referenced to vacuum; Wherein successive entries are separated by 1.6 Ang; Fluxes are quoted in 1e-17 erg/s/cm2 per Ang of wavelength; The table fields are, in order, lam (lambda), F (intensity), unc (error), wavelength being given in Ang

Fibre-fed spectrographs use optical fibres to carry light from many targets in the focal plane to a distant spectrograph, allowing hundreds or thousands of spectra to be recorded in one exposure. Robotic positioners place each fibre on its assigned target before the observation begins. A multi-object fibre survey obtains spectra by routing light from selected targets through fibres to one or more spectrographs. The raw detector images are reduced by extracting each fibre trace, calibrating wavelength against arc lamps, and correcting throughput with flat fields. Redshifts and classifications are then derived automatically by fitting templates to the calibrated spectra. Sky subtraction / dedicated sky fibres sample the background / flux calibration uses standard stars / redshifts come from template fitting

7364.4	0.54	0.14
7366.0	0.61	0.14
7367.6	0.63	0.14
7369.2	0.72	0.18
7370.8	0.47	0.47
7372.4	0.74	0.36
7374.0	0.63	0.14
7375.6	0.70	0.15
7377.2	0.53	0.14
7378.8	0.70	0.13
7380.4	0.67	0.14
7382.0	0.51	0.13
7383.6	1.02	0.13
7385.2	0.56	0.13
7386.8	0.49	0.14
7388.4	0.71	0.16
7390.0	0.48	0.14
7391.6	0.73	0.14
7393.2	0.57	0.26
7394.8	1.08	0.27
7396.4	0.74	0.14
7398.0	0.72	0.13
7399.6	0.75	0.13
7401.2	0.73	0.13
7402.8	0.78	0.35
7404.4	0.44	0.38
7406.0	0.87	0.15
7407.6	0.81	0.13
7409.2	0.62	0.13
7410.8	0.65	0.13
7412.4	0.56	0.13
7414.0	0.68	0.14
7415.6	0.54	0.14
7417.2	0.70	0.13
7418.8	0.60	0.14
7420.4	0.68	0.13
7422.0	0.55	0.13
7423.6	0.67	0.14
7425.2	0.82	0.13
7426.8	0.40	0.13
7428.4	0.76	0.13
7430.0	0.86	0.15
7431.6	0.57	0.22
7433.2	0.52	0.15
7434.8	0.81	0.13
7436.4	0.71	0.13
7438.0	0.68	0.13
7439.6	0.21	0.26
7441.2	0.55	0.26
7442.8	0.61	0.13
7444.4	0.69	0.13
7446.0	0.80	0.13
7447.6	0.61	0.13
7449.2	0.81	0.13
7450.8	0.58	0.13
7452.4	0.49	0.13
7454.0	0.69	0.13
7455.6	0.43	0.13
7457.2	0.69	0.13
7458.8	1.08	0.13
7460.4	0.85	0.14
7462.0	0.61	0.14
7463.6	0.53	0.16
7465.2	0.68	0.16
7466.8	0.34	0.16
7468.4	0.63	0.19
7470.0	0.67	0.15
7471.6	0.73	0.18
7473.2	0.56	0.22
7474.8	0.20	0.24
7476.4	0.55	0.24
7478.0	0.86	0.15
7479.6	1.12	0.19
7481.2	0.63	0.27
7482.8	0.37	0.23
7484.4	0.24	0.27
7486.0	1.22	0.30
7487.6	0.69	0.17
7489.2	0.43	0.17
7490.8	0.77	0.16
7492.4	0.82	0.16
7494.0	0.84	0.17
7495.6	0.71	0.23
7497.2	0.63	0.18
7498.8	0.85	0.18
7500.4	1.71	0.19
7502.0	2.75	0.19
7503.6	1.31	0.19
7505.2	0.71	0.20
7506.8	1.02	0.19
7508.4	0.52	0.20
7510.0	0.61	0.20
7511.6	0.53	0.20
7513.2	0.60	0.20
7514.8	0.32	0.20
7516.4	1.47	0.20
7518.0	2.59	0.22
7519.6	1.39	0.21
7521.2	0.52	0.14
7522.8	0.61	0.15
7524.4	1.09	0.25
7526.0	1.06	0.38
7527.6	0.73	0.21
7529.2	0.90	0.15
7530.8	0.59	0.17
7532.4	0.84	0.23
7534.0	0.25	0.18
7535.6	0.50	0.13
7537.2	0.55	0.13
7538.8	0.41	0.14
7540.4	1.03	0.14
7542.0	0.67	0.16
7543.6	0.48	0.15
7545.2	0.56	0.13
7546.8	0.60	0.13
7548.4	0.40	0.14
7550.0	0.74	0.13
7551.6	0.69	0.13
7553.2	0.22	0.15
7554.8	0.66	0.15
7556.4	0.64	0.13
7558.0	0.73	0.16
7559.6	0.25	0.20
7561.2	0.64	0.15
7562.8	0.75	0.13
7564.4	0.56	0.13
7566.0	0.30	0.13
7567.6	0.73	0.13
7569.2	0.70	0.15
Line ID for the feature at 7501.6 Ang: [S II] 6716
